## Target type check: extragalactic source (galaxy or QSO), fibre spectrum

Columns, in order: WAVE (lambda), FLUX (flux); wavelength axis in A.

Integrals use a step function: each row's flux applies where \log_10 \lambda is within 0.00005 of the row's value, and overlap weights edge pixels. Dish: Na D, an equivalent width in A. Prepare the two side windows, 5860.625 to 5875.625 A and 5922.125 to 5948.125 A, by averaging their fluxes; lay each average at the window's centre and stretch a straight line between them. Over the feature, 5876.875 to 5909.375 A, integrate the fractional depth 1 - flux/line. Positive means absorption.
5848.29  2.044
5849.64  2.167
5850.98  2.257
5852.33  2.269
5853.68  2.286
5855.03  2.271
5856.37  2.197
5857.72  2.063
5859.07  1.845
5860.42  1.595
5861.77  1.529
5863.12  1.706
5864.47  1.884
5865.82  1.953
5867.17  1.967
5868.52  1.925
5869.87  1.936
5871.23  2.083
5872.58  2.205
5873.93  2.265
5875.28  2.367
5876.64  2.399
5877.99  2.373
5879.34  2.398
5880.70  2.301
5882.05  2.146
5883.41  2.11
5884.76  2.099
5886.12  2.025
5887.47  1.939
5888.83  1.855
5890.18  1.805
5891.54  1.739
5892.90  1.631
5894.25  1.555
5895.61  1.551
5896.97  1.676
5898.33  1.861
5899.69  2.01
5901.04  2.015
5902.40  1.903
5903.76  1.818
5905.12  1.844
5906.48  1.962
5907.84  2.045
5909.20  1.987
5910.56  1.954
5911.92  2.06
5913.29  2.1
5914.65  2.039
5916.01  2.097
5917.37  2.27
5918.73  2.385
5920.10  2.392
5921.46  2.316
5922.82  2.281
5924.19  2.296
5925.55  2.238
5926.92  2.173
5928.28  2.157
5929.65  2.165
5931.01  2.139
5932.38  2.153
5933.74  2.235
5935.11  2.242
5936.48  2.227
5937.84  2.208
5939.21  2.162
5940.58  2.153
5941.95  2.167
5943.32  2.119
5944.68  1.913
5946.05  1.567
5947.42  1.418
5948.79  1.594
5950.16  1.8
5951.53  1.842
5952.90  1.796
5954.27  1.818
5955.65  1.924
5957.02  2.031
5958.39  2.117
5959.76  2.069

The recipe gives 1.07 A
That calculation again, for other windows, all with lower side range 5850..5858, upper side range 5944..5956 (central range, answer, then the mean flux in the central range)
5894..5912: 0.9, 1.88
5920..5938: -3.7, 2.23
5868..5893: 0.0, 2.1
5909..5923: -1.9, 2.17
